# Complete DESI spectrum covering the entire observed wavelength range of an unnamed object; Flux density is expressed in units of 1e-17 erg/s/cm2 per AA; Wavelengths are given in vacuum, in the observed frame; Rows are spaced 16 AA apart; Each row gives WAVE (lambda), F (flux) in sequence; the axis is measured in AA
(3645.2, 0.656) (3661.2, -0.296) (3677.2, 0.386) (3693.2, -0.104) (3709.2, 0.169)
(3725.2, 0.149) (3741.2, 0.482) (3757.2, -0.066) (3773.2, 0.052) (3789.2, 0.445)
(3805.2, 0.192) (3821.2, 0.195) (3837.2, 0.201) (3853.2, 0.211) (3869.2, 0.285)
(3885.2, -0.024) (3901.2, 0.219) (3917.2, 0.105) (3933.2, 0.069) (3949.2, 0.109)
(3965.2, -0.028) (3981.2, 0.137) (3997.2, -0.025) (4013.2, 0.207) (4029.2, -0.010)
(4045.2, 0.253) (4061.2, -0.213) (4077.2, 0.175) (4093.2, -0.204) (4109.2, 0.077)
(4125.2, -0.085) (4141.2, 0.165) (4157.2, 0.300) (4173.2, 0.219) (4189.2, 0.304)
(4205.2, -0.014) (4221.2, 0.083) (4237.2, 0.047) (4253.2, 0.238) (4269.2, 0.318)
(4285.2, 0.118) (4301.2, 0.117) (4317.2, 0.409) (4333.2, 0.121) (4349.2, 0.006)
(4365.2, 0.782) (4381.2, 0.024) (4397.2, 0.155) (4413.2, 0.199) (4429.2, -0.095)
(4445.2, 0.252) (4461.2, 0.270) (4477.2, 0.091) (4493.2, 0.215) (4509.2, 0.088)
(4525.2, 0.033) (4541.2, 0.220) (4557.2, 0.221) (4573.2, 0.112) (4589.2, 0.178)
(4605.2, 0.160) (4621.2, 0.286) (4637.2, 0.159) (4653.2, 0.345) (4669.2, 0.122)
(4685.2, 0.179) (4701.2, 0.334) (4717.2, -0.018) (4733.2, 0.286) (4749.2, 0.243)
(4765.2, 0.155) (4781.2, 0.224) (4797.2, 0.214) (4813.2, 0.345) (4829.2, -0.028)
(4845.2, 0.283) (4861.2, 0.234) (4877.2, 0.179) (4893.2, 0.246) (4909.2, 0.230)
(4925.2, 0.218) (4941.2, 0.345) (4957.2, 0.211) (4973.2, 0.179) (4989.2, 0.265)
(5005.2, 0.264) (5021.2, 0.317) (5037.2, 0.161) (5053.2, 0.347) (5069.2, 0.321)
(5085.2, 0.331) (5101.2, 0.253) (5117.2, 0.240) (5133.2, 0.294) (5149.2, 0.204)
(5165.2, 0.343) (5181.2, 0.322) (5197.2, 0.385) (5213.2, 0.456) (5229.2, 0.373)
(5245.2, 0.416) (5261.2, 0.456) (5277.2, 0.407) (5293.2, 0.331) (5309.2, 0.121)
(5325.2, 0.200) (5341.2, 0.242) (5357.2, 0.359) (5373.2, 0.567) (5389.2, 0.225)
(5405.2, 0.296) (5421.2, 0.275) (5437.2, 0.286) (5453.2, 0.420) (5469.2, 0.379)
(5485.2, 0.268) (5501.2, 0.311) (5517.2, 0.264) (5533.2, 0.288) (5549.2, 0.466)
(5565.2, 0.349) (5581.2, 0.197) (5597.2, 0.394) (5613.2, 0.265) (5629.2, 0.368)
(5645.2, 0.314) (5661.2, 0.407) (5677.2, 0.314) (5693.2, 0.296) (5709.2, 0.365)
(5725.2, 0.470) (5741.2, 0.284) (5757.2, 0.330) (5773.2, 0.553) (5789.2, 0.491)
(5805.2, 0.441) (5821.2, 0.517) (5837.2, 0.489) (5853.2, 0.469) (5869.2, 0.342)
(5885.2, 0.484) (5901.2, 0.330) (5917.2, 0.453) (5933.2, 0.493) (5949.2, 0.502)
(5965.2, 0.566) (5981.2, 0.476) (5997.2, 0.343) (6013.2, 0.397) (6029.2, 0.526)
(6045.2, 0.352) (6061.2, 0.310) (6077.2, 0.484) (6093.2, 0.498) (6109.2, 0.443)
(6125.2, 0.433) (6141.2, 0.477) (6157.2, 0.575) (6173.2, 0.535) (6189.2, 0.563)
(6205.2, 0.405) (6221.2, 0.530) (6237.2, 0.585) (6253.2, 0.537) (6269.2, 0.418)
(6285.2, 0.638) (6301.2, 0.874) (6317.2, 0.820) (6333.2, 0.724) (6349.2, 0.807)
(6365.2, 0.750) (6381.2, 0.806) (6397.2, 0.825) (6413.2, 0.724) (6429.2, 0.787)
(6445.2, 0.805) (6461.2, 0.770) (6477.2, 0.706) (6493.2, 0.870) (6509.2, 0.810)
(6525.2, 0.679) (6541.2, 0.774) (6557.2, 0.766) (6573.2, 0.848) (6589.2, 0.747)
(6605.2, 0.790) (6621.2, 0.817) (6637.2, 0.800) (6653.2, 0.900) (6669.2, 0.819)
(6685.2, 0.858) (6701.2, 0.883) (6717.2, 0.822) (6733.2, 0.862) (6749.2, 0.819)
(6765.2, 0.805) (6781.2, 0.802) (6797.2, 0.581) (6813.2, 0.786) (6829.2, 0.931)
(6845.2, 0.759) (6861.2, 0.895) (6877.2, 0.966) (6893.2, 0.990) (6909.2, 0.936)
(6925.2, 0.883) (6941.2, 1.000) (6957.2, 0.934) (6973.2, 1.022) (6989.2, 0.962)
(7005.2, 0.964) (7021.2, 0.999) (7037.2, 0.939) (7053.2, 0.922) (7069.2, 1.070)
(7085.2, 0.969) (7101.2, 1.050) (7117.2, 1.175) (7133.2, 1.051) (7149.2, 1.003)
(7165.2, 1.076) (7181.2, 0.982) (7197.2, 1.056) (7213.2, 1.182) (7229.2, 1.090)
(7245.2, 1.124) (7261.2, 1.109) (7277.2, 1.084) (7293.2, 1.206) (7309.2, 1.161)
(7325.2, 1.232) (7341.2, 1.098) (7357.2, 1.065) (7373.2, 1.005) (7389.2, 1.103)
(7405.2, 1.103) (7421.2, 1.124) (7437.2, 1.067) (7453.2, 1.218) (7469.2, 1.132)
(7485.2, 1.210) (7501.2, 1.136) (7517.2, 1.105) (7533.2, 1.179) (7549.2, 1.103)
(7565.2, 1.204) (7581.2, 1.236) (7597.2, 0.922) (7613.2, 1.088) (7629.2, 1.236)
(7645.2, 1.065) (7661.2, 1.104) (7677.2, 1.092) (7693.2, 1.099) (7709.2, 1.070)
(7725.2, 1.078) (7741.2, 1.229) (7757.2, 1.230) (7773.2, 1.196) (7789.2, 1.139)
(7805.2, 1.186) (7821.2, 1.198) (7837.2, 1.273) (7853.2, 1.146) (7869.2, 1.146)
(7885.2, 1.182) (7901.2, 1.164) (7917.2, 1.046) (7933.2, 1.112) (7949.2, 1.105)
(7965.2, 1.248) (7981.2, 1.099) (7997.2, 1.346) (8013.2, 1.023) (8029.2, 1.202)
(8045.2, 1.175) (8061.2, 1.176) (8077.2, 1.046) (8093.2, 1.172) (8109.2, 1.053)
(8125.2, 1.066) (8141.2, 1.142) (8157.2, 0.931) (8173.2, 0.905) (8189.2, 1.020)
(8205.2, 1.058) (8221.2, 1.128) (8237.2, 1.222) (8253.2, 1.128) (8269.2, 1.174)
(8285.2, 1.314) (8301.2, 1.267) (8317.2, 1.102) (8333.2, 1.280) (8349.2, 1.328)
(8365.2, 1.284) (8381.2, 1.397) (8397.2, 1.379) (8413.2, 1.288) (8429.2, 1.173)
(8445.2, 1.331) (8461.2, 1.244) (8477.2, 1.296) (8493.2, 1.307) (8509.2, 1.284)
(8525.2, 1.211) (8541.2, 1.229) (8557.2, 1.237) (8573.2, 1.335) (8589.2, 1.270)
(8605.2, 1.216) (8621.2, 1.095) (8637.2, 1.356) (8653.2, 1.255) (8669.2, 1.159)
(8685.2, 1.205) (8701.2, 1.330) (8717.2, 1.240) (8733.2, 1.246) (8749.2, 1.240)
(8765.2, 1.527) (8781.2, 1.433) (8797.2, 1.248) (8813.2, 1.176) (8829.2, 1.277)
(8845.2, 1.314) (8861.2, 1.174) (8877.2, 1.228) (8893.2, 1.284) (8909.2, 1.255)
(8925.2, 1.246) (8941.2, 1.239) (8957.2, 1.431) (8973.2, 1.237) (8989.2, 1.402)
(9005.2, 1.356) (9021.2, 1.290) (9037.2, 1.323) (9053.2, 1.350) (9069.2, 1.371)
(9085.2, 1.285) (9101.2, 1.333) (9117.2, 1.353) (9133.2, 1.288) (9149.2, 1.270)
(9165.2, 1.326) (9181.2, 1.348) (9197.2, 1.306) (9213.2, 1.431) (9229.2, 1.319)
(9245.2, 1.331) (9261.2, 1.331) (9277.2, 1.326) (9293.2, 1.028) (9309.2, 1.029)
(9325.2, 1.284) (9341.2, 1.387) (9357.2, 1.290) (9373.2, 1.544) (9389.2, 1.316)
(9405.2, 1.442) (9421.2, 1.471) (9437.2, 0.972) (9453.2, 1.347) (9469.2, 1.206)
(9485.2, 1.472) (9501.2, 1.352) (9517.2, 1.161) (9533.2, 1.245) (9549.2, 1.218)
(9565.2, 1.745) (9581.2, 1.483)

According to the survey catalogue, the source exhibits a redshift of 0.58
